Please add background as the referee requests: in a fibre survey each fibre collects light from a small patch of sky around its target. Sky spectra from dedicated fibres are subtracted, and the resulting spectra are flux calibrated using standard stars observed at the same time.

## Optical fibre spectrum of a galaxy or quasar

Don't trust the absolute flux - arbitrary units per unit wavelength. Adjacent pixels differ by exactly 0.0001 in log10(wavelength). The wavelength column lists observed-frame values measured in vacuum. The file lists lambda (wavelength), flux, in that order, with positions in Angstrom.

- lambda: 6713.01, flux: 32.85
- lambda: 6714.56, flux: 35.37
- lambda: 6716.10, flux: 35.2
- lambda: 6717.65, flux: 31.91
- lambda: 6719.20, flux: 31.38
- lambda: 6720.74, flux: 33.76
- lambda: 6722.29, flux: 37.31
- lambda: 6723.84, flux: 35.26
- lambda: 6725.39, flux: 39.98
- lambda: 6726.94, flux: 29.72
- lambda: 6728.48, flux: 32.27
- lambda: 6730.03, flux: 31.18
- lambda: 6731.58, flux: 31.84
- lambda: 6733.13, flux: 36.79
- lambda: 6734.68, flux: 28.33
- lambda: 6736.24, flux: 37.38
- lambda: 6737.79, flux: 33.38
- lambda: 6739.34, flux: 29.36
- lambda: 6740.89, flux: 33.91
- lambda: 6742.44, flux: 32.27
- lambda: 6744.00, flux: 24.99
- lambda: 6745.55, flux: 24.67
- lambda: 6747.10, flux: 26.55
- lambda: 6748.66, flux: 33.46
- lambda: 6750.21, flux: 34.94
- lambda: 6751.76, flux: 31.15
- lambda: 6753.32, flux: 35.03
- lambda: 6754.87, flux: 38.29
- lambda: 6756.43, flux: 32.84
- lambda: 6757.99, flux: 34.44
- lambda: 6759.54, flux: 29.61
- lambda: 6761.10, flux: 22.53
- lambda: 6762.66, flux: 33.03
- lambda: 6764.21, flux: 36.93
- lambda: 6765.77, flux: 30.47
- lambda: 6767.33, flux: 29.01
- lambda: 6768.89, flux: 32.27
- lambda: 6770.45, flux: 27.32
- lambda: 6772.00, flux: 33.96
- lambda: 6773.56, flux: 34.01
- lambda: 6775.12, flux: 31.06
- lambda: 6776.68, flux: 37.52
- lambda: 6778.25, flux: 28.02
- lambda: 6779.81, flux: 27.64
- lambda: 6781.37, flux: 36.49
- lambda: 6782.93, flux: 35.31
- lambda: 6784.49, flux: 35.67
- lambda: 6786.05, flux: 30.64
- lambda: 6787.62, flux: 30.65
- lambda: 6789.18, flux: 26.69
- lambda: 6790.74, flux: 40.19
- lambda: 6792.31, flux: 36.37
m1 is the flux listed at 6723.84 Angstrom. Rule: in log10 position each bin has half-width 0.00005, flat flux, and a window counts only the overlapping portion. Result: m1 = 35.26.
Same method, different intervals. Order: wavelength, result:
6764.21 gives 36.93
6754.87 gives 38.29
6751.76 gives 31.15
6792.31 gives 36.37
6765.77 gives 30.47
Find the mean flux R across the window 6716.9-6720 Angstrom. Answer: 31.7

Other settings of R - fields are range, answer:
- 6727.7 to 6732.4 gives 31.9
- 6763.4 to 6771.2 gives 31.2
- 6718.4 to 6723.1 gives 34.1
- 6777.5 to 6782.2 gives 30.8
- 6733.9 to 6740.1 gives 32.1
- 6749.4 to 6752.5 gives 33.2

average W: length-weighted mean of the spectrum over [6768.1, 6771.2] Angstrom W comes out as 29.8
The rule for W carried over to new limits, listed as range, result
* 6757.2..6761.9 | 28.9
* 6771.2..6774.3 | 34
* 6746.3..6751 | 31.6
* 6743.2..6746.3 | 24.8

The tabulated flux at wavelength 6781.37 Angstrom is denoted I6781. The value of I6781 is 36.49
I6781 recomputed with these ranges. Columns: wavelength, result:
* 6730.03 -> 31.18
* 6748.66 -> 33.46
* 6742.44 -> 32.27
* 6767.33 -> 29.01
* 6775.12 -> 31.06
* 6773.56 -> 34.01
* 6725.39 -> 39.98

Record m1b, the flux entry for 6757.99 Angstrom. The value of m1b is 34.44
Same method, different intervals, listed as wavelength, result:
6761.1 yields 22.53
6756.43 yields 32.84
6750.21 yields 34.94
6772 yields 33.96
